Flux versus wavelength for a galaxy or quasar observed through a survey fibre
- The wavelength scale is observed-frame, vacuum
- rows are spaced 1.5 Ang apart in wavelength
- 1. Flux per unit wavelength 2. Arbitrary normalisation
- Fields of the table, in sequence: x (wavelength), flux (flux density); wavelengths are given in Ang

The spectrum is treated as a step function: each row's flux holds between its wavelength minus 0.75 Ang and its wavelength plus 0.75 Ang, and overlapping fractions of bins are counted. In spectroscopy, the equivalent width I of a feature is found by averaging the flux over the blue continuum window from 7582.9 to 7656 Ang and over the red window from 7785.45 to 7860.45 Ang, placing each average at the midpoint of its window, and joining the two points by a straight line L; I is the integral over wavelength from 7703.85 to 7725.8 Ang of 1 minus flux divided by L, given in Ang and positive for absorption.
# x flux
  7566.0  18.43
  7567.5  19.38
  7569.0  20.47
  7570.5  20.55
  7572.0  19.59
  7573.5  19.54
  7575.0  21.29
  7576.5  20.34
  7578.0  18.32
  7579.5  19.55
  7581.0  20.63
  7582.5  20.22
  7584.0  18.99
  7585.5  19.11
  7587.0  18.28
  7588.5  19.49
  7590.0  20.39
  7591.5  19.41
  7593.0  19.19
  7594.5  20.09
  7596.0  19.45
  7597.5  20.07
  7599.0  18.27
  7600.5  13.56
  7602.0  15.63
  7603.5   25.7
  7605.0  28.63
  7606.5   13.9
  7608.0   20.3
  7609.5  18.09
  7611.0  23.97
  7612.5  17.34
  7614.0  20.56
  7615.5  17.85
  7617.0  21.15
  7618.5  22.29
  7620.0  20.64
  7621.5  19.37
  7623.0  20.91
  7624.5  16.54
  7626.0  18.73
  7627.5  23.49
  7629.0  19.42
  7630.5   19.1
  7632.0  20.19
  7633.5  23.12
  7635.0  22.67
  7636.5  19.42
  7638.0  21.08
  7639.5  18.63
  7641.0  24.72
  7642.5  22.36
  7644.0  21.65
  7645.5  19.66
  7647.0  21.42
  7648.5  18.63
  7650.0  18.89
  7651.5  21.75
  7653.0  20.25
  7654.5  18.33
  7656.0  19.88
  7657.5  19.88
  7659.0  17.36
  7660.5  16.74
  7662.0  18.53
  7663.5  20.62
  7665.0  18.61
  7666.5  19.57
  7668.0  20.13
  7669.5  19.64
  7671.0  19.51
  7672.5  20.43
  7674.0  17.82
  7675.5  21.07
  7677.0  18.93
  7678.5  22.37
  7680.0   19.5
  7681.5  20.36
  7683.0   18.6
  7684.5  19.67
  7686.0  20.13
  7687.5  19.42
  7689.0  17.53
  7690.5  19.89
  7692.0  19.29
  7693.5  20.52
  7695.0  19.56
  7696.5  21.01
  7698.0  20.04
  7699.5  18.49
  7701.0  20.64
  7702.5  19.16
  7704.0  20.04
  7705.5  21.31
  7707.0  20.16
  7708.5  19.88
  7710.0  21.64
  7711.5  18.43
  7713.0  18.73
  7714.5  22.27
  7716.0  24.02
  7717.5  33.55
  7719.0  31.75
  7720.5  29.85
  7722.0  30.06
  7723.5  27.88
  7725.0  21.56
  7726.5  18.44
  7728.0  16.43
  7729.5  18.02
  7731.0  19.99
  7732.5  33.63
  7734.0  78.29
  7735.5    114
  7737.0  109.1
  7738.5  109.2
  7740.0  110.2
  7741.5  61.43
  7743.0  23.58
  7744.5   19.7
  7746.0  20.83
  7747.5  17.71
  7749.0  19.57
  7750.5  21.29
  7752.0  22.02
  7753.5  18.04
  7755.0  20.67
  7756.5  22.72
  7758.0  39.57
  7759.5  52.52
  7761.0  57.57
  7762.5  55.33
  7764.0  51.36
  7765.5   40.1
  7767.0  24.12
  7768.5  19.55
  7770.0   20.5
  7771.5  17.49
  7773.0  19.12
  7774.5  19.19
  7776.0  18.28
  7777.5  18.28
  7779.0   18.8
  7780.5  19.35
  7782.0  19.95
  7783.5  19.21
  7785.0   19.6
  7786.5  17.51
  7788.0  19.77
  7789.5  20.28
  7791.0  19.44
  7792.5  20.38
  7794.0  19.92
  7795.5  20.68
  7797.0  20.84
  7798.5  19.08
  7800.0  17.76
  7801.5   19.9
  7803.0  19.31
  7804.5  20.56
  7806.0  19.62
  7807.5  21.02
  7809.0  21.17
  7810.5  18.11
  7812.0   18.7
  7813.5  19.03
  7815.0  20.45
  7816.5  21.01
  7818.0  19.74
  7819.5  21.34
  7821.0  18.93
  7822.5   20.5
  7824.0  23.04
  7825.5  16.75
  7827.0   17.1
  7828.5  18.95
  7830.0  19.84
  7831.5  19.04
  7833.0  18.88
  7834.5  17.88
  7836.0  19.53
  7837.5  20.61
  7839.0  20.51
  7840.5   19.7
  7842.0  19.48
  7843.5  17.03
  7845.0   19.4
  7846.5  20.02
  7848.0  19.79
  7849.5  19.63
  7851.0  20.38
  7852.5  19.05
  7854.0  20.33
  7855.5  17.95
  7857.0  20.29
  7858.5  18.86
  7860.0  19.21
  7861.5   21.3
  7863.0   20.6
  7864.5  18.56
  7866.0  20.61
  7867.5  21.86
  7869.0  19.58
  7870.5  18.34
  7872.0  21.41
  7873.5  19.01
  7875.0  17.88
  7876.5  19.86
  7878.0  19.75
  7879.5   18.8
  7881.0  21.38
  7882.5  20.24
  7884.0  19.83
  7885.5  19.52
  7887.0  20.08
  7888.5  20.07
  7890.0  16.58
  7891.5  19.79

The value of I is -4.8 Ang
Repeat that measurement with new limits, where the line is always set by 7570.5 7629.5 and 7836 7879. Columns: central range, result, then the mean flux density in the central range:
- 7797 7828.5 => 0.03 Ang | 19.7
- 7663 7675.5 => 0.08 Ang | 19.6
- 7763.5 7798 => -3.45 Ang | 21.7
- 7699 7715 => -0.27 Ang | 20.1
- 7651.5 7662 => 0.43 Ang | 18.9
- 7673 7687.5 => -0.06 Ang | 19.8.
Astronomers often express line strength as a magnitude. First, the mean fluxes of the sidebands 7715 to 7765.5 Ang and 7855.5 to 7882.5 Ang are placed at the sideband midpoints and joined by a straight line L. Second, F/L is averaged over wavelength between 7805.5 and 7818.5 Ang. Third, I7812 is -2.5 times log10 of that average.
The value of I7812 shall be 0.413 mag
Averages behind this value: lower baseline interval 40.8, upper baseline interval 19.8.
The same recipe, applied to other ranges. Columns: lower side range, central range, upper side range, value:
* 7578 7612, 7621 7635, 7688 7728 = 0.005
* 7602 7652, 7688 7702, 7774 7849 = 0.029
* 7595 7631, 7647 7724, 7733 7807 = 0.236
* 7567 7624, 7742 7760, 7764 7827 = -0.221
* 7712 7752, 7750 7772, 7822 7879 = 0.078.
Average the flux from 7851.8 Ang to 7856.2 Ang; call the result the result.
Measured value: 19.1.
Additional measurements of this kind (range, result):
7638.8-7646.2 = 21.4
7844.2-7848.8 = 19.7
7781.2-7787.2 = 19.1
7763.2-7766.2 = 46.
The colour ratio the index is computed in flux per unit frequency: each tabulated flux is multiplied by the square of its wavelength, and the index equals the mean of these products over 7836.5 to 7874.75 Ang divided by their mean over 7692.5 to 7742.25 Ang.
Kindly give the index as 0.57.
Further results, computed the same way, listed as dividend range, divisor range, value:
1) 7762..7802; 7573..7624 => 1.20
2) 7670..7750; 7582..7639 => 1.54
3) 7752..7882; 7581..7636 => 1.15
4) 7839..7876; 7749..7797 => 0.79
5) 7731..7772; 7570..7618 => 2.34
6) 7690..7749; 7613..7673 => 1.70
